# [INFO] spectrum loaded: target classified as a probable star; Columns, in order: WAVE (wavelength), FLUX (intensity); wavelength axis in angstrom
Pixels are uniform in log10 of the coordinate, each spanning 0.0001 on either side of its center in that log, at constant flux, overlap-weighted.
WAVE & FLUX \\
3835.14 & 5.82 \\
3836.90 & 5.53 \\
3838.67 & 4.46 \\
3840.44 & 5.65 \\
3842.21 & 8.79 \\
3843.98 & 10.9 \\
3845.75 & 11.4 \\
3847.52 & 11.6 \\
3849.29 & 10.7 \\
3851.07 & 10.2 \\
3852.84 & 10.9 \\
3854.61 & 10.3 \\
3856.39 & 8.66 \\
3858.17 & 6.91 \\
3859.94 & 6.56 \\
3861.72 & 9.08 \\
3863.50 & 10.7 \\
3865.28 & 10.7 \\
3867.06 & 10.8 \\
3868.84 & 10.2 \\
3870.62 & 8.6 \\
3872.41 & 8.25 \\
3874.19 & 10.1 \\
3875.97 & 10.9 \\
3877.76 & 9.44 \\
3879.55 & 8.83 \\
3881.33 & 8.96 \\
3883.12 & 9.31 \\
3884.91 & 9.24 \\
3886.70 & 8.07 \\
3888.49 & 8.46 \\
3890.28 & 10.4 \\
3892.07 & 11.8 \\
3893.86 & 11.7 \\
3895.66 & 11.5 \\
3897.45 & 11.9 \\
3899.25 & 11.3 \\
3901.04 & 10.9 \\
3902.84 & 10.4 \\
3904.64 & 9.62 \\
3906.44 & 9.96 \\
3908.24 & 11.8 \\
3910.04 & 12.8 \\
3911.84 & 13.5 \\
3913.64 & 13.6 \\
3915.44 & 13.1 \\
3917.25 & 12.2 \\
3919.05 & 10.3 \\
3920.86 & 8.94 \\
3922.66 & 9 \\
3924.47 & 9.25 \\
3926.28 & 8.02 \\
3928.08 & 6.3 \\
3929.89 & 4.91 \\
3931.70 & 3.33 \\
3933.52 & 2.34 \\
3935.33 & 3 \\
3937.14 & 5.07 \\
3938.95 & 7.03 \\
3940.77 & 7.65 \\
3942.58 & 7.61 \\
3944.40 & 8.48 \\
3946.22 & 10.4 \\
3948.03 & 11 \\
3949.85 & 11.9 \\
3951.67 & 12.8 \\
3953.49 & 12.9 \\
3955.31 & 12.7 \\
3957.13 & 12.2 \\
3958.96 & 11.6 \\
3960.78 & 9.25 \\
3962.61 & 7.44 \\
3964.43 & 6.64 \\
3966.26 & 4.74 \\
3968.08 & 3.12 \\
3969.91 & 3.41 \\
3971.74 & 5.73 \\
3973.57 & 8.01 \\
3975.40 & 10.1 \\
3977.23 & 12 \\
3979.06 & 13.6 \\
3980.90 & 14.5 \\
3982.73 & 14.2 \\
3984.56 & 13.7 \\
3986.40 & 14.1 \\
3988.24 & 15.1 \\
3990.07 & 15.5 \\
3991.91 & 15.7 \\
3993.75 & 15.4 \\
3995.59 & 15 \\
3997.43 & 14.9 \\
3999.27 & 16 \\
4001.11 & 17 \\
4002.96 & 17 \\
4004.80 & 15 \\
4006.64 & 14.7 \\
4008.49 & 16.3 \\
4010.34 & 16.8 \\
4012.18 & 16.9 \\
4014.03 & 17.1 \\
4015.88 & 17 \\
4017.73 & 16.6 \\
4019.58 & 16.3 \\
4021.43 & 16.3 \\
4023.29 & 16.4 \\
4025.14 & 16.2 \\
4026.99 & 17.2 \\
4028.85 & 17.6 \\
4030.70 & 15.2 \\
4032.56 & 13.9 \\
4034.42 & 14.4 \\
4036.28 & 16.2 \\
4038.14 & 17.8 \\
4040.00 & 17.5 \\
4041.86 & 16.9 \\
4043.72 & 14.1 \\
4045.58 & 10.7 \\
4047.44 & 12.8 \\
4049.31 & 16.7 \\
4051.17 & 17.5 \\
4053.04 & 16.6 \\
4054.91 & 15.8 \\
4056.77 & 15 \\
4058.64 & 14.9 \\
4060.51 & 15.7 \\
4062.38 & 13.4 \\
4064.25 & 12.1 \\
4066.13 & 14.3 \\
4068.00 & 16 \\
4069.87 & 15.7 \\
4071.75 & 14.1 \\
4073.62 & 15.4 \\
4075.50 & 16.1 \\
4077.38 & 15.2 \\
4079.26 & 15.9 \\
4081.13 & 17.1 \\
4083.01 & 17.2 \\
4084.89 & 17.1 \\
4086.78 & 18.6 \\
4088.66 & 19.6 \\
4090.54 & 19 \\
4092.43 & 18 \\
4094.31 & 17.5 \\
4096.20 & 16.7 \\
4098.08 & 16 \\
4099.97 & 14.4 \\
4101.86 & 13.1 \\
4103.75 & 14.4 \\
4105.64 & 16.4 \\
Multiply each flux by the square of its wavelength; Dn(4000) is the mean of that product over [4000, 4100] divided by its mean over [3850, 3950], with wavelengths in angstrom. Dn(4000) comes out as 1.8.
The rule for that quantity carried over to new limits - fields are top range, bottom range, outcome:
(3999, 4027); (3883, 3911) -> 1.64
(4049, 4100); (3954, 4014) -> 1.35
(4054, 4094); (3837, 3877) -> 1.92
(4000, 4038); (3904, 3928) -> 1.59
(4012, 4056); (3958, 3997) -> 1.50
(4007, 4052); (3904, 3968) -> 1.84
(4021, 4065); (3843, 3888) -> 1.75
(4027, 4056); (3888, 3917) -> 1.46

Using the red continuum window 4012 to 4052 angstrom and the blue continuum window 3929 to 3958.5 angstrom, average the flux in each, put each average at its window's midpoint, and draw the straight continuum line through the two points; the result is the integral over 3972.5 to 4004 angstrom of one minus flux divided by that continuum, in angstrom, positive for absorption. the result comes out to -5.0 angstrom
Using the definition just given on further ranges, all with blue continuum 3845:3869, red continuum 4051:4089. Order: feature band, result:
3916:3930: 3.3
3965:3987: 6.0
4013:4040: -3.3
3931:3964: 9.9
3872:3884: 1.2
